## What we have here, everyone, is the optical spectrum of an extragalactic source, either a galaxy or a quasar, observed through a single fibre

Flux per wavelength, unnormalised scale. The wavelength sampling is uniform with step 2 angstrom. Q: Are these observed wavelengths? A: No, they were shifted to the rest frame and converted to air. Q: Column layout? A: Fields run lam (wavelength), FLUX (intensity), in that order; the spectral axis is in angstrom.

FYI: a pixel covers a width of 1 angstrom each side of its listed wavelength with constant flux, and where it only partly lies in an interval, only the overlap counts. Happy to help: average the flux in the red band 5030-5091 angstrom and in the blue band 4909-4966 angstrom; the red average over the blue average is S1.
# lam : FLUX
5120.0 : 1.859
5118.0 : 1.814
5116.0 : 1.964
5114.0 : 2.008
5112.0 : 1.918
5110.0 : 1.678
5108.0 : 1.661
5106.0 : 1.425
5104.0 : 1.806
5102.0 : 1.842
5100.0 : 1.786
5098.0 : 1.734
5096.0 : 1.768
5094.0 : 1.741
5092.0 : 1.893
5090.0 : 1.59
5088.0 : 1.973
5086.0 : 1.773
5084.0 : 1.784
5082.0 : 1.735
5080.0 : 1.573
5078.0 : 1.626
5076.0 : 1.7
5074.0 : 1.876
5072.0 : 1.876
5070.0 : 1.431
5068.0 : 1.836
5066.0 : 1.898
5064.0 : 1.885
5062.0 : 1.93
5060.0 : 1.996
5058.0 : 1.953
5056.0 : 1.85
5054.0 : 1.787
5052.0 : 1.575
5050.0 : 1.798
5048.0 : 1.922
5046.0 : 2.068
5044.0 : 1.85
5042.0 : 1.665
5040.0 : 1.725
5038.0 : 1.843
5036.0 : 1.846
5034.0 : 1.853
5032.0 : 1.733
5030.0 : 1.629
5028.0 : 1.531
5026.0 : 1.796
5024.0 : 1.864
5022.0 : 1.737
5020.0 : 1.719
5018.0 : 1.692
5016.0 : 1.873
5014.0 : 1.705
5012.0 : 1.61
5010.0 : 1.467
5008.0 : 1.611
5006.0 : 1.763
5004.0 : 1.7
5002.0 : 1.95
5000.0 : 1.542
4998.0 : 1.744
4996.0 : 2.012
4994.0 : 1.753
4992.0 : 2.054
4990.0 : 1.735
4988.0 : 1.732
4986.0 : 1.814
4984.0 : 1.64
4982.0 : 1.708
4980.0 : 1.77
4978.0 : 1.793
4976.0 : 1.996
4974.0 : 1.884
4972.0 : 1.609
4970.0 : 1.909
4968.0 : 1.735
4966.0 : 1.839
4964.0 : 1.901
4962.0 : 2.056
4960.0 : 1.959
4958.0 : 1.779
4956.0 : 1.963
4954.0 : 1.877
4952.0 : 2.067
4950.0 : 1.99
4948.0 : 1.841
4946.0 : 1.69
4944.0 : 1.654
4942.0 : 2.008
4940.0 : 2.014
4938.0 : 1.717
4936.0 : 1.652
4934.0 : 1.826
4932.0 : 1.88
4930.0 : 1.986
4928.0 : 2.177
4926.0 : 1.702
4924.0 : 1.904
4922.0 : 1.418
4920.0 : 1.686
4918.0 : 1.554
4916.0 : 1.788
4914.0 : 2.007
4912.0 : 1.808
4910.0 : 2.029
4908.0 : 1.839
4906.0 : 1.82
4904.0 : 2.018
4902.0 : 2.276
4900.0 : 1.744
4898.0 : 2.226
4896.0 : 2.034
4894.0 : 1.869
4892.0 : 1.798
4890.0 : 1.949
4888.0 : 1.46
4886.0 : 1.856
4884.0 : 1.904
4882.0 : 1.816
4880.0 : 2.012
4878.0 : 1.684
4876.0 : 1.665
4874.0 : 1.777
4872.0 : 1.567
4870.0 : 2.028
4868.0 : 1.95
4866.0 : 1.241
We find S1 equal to 0.97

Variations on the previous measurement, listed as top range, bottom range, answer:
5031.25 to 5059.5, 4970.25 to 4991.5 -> 1.02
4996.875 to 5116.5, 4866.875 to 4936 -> 0.96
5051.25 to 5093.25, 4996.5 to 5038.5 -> 1.04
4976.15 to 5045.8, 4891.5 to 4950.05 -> 0.94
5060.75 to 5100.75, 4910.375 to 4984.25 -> 0.97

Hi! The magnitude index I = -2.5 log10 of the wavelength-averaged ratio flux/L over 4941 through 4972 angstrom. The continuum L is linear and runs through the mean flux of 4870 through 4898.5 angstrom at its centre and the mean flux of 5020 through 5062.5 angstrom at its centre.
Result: -0.034 mag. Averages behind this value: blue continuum 1.83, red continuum 1.8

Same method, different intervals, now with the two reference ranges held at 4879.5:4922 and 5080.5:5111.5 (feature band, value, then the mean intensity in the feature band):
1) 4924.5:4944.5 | -0.01 mag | 1.87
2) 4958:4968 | -0.04 mag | 1.9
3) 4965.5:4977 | 0.00 mag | 1.83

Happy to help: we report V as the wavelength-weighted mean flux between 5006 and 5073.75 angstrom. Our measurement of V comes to 1.78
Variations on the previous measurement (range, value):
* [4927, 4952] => 1.88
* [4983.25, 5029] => 1.74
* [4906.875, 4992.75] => 1.84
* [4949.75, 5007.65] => 1.83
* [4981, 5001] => 1.77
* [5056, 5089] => 1.8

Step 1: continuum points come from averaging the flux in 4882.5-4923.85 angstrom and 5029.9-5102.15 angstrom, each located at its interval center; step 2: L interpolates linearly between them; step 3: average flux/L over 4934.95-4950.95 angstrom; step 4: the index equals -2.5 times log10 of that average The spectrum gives 0.012 mag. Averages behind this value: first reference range 1.85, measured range 1.82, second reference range 1.79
